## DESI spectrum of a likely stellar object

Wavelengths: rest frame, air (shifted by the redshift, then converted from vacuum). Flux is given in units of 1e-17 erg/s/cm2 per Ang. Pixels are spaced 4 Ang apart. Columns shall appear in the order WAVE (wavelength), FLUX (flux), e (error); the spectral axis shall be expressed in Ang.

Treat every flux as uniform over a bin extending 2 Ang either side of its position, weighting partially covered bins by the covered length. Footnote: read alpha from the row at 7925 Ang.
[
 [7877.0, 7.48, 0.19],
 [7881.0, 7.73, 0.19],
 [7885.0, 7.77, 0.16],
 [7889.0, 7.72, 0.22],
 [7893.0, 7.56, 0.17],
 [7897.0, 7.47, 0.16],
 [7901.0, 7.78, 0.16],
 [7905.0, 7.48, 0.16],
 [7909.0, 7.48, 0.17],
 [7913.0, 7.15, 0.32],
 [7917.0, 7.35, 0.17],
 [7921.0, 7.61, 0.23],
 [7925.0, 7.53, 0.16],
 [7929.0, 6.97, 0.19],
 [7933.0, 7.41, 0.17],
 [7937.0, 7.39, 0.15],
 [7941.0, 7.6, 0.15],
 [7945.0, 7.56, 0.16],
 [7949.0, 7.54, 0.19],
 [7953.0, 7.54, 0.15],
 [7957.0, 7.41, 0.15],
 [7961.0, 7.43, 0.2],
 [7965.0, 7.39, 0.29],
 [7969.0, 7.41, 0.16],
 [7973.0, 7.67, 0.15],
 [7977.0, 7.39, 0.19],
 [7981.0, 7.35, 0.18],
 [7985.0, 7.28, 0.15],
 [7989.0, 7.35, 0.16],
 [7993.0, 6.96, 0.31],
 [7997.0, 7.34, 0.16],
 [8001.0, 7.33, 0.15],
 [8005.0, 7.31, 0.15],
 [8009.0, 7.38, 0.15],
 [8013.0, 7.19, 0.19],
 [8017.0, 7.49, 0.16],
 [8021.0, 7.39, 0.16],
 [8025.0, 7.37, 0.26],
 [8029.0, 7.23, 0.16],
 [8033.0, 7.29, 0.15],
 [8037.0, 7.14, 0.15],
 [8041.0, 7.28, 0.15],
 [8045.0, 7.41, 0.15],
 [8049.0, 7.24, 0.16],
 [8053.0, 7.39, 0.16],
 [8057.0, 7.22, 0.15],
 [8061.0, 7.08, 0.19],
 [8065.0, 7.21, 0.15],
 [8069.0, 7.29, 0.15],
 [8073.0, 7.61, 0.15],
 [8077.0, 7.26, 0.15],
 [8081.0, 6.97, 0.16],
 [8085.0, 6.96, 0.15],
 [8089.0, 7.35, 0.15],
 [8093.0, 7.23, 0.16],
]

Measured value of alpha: 7.53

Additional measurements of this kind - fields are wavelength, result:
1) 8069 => 7.29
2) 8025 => 7.37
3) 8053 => 7.39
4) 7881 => 7.73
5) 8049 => 7.24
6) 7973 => 7.67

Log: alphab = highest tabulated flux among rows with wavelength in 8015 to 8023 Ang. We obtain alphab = 7.49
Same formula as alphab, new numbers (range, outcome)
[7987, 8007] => 7.35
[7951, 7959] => 7.54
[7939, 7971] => 7.6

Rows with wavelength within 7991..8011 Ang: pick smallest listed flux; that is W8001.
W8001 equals 6.96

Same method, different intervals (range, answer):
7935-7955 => 7.39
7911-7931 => 6.97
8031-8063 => 7.08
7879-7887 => 7.73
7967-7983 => 7.35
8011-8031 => 7.19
